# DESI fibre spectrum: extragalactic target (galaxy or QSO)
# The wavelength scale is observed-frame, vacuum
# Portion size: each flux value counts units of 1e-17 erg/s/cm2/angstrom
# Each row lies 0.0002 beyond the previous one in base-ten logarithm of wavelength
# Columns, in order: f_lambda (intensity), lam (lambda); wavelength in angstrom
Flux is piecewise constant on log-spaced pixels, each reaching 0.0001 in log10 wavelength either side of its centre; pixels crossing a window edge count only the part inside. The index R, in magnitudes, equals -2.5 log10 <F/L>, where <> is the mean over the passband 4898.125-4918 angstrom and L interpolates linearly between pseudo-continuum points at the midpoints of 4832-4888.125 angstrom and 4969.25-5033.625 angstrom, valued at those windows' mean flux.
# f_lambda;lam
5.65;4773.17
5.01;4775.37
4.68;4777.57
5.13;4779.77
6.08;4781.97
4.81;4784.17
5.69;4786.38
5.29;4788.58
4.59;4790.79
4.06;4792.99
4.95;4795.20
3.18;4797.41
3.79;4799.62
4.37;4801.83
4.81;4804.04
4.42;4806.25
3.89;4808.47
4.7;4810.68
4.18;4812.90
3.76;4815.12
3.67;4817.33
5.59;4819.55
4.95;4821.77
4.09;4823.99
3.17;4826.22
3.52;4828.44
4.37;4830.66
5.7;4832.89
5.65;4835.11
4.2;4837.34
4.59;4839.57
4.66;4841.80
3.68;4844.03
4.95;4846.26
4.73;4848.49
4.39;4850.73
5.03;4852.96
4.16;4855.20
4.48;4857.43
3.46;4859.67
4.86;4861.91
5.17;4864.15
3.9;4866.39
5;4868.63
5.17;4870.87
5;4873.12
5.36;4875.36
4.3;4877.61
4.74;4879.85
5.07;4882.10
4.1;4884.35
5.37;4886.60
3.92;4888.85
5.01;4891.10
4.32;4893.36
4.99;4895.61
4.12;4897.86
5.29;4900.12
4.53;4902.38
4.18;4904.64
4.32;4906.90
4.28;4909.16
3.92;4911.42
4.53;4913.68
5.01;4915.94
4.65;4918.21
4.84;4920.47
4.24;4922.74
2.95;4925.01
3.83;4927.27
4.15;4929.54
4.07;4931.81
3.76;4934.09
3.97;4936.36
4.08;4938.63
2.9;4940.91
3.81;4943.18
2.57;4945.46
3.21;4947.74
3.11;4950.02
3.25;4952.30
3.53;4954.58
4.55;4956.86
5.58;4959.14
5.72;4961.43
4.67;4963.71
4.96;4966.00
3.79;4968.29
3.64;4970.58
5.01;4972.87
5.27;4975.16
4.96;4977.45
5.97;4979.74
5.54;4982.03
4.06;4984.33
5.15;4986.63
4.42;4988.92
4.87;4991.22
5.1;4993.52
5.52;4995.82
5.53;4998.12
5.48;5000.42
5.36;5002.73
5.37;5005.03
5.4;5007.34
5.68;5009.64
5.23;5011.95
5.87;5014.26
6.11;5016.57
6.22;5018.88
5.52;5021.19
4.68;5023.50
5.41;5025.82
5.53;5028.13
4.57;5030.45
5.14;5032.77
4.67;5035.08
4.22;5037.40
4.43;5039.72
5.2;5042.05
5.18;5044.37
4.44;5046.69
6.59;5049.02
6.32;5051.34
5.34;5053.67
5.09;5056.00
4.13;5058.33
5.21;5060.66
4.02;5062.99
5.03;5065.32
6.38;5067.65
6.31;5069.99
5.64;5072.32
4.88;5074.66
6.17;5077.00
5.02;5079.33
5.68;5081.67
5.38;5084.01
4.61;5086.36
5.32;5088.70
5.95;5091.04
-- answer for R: 0.09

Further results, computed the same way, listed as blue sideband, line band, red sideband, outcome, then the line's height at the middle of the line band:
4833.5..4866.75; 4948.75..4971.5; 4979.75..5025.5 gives 0.20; 5.12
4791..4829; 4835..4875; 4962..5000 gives -0.05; 4.39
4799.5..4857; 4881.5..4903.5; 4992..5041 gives 0.01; 4.73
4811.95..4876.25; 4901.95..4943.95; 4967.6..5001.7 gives 0.17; 4.78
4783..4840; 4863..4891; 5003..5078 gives -0.01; 4.7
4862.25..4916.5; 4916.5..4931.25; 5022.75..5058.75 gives 0.15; 4.75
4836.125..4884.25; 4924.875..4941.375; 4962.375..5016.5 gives 0.27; 4.89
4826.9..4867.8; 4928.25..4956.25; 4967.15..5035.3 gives 0.35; 4.92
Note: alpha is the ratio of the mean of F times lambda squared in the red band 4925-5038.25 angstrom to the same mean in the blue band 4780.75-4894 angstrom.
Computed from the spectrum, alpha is 1.09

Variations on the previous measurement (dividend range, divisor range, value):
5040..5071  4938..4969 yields 1.38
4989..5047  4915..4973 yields 1.33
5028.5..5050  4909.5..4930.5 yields 1.22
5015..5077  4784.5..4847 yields 1.30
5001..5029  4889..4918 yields 1.28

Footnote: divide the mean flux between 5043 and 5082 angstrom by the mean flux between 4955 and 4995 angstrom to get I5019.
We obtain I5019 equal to 1.10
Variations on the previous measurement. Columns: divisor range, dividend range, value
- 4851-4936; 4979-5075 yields 1.17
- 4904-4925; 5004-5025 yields 1.27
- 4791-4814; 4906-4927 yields 1.01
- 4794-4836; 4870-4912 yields 1.07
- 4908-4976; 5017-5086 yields 1.27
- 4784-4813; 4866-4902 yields 1.06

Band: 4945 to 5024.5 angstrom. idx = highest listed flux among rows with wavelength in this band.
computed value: 6.22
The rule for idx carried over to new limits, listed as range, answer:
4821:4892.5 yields 5.7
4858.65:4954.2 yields 5.37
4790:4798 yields 4.95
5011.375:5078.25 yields 6.59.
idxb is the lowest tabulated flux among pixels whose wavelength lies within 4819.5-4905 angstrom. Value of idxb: 3.17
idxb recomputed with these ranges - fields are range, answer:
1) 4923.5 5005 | 2.57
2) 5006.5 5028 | 4.68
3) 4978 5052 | 4.06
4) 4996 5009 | 5.36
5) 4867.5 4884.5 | 4.1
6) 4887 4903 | 3.92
